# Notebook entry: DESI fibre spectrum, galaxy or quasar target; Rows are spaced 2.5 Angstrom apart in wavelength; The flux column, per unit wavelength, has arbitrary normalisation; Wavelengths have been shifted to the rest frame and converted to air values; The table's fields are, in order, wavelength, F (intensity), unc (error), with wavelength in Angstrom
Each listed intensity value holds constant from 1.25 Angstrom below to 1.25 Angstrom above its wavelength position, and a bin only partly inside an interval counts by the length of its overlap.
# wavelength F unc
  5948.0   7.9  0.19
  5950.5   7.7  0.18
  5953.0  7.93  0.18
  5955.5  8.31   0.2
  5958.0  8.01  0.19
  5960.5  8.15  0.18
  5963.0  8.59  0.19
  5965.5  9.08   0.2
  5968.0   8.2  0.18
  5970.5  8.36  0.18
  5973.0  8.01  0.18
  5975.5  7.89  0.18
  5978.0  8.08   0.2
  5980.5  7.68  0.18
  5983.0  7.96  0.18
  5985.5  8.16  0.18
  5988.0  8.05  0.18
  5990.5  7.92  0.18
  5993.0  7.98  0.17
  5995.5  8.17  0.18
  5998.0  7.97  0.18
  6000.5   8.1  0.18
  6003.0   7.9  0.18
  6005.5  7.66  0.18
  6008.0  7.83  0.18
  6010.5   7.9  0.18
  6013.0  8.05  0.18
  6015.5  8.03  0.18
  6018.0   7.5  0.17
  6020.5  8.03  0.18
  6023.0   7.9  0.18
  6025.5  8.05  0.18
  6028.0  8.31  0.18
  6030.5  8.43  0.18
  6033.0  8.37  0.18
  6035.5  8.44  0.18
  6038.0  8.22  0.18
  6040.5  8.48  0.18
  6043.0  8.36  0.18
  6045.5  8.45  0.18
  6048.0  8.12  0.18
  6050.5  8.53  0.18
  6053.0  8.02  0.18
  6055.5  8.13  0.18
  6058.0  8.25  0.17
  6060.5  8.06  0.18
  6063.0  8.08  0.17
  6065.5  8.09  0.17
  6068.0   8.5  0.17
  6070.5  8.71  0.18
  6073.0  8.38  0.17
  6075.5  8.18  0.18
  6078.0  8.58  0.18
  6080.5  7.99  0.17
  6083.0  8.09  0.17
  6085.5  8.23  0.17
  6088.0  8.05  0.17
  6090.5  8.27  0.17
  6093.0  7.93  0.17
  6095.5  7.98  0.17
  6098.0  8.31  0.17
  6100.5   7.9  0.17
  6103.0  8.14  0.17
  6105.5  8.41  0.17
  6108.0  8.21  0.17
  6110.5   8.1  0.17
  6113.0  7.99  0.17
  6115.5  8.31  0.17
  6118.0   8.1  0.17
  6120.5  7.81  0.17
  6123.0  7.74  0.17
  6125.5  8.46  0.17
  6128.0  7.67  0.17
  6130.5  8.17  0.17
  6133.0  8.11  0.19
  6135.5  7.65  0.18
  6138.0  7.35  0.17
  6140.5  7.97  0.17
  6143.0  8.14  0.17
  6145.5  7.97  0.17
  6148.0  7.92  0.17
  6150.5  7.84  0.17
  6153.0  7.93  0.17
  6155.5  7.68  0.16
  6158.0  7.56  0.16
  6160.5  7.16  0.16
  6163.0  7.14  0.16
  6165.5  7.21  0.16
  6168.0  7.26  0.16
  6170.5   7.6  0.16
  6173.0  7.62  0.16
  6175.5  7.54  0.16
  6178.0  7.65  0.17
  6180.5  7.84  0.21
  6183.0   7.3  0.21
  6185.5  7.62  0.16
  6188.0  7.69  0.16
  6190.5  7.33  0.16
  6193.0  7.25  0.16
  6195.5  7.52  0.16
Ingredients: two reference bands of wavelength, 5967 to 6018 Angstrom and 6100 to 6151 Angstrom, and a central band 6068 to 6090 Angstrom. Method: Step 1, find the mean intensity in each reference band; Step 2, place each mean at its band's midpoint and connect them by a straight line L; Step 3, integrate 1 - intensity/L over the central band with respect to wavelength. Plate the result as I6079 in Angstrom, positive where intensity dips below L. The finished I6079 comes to -0.8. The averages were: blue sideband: 7.98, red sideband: 8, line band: 8.29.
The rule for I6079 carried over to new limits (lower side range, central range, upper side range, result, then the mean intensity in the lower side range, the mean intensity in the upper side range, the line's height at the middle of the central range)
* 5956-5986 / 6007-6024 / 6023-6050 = 0.78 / 8.18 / 8.31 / 8.27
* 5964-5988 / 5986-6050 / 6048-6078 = 0.92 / 8.16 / 8.27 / 8.21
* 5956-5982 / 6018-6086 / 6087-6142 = -1.18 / 8.21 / 8.03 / 8.1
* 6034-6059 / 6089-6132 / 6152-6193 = -1.06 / 8.3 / 7.5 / 7.89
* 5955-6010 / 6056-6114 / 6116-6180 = -2.37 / 8.09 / 7.74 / 7.87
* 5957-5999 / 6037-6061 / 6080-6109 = -0.41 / 8.13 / 8.13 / 8.13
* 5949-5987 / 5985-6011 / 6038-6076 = 0.72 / 8.14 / 8.29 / 8.19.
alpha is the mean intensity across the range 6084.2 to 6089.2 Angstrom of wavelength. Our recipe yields 8.14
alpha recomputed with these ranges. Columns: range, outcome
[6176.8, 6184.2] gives 7.6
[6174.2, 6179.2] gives 7.59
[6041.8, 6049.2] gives 8.31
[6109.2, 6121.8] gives 8.06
